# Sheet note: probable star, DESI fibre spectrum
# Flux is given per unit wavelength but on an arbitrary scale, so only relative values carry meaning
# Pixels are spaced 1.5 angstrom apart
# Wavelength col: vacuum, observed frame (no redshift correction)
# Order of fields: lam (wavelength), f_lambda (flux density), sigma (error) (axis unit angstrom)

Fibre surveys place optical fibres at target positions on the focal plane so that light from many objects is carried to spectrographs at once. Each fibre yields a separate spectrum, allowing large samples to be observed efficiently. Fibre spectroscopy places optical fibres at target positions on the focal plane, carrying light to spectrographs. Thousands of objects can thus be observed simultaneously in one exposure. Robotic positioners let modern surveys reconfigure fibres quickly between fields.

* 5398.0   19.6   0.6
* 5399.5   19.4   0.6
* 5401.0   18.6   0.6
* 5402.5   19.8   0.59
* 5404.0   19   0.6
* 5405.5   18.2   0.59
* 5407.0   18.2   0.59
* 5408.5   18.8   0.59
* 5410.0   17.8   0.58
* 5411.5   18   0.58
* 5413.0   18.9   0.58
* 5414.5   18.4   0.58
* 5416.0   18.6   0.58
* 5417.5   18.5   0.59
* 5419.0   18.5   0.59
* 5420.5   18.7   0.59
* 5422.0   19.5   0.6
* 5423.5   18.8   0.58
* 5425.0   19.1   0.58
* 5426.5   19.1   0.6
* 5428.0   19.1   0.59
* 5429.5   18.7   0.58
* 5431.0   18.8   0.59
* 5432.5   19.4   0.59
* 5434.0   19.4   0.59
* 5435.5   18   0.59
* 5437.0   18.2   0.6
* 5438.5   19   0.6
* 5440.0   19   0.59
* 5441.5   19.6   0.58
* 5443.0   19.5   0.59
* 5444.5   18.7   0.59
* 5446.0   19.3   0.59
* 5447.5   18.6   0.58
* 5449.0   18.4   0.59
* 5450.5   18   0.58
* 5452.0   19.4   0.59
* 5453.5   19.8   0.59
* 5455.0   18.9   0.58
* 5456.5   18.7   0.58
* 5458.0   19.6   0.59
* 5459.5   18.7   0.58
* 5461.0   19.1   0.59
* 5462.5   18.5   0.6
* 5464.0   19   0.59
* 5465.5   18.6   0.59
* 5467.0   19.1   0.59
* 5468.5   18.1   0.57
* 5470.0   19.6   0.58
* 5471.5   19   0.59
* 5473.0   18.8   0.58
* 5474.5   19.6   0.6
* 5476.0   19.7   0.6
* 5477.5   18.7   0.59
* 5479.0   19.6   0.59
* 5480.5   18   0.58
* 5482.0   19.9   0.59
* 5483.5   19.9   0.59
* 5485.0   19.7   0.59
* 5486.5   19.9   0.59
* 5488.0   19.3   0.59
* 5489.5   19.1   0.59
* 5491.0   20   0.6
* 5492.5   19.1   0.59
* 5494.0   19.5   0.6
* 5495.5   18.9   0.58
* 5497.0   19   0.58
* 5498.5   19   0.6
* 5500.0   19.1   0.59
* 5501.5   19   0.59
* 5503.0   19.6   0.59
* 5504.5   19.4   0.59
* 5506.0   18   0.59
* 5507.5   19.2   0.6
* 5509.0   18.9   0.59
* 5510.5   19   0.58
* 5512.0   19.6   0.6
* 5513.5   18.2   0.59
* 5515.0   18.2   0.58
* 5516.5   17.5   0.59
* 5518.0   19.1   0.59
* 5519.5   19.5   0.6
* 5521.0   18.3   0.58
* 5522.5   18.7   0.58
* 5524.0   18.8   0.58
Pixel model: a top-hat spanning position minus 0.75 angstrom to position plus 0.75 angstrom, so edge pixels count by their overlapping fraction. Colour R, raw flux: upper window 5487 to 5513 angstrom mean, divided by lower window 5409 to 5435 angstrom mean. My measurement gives 1.02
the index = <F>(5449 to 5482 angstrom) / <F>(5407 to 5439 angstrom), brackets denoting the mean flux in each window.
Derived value 1.01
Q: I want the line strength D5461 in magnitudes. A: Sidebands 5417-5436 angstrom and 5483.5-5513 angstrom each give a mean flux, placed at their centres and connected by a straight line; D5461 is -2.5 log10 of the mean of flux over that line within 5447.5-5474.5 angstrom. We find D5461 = 0.01 mag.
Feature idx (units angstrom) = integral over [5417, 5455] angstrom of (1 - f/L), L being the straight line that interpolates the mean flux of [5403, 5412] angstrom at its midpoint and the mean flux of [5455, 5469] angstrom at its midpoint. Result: -0.6 angstrom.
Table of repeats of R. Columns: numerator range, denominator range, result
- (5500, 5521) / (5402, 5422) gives 1.01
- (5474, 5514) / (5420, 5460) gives 1.01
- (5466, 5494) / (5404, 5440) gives 1.03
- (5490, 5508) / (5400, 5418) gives 1.03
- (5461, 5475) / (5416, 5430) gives 1.00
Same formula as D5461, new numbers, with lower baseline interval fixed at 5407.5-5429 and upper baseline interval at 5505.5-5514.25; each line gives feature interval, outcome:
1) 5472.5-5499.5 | -0.03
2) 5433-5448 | -0.01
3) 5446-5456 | -0.01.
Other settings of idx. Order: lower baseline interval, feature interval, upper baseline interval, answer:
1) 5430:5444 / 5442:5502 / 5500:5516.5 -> -0.6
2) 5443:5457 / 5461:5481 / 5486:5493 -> 0.3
